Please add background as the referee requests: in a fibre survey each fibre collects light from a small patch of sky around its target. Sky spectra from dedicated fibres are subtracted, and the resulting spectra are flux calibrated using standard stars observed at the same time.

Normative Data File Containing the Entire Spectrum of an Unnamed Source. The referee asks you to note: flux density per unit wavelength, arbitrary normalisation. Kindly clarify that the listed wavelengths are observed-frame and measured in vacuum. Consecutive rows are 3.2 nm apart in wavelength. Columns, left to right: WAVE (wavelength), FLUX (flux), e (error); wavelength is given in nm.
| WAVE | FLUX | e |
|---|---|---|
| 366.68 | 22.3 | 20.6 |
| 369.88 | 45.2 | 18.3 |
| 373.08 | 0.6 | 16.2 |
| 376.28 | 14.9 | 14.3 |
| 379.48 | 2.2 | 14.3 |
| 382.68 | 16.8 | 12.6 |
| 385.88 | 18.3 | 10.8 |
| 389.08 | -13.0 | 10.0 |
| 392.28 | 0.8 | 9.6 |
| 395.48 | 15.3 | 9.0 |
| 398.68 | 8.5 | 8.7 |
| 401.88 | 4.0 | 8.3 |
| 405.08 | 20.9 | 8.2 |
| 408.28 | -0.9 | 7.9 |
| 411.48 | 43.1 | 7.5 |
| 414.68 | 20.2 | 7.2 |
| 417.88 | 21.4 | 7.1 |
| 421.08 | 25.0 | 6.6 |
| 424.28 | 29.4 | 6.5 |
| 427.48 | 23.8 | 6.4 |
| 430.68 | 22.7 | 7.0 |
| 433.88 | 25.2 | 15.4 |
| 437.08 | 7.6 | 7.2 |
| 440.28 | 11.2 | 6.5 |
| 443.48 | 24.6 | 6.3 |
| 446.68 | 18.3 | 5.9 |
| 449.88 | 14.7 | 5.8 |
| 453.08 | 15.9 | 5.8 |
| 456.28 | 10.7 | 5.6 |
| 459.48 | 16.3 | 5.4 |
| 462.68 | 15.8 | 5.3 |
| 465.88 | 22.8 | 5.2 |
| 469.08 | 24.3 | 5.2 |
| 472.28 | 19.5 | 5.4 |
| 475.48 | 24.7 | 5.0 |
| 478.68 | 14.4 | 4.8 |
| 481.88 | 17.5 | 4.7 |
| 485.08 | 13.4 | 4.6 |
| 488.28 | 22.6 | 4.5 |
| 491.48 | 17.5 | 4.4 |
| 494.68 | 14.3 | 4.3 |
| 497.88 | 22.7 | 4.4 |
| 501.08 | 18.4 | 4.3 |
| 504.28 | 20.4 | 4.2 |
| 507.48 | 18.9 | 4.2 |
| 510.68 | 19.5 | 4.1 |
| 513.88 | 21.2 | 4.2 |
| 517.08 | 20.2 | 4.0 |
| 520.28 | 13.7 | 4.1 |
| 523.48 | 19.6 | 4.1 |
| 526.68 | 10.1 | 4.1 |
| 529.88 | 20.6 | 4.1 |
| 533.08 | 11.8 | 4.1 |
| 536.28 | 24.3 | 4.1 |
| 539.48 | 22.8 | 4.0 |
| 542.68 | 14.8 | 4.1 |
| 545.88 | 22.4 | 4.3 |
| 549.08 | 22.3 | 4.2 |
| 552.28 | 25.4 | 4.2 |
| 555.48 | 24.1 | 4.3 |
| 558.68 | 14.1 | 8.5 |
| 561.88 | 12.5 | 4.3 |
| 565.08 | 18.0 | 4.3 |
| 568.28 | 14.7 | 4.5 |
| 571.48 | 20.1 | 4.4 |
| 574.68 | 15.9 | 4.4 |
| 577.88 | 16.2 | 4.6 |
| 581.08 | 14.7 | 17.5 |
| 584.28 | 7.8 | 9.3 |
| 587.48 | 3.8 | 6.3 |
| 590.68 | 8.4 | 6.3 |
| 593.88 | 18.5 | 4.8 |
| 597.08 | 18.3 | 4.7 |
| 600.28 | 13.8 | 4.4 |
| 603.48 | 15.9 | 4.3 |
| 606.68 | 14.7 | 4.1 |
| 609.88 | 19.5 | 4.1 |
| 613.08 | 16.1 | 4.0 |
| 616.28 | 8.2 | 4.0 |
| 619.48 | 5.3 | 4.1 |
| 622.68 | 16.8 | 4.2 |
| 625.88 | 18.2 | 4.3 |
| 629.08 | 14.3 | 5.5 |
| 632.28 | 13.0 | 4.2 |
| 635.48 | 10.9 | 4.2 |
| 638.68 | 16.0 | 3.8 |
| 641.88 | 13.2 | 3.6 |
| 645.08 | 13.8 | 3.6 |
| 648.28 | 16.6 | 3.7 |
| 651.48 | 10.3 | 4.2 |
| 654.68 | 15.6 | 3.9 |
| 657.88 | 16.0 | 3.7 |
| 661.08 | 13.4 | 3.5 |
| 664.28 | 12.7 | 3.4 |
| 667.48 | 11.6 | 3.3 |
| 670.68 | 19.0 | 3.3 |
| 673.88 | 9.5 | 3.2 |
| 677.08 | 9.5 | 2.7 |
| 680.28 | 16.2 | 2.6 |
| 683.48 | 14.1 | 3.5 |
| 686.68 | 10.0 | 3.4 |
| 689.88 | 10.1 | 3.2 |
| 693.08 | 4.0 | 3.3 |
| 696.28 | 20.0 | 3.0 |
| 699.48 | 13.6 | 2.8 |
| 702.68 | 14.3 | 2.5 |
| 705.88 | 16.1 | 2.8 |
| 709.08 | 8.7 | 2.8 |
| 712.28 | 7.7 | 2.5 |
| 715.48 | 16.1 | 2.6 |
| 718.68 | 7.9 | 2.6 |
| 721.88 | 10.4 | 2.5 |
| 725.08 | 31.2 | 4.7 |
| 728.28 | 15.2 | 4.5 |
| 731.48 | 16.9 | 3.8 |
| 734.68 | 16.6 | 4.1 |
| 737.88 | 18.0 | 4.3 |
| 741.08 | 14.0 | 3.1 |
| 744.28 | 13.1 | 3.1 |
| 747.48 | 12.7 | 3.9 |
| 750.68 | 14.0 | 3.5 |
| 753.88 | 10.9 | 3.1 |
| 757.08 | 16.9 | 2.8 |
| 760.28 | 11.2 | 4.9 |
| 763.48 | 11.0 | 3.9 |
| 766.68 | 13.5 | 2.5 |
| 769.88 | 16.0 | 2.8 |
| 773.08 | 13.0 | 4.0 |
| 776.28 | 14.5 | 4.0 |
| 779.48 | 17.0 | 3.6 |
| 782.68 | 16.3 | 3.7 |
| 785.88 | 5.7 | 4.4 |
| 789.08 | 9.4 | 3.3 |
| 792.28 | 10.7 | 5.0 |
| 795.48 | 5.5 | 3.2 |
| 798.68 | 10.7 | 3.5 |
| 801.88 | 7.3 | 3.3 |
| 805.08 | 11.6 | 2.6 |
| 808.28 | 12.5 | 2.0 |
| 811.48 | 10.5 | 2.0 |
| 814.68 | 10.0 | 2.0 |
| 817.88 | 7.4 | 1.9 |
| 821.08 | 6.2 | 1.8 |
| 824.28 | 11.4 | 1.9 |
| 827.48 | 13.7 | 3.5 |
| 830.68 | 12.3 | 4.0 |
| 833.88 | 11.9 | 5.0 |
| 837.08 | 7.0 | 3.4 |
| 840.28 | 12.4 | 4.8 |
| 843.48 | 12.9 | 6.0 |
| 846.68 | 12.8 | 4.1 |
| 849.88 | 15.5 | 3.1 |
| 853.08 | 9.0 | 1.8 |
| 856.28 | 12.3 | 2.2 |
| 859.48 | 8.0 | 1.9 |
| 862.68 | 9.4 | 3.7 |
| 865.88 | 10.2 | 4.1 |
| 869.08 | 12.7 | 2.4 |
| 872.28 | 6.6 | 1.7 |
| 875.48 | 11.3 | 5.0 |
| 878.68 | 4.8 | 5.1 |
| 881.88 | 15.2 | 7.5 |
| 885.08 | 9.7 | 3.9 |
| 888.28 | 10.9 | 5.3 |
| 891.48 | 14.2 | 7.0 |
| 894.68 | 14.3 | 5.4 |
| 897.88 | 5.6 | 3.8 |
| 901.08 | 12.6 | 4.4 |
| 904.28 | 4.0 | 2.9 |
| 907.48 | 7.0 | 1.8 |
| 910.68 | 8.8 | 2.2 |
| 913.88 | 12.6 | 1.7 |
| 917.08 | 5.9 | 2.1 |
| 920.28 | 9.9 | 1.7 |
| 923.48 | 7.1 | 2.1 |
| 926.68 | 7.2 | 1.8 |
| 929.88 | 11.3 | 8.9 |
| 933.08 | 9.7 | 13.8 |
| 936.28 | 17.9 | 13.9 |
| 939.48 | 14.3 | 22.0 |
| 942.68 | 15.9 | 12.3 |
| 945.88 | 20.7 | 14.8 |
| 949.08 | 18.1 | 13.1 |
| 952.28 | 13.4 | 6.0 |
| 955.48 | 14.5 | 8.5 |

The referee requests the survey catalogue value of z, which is 0.11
